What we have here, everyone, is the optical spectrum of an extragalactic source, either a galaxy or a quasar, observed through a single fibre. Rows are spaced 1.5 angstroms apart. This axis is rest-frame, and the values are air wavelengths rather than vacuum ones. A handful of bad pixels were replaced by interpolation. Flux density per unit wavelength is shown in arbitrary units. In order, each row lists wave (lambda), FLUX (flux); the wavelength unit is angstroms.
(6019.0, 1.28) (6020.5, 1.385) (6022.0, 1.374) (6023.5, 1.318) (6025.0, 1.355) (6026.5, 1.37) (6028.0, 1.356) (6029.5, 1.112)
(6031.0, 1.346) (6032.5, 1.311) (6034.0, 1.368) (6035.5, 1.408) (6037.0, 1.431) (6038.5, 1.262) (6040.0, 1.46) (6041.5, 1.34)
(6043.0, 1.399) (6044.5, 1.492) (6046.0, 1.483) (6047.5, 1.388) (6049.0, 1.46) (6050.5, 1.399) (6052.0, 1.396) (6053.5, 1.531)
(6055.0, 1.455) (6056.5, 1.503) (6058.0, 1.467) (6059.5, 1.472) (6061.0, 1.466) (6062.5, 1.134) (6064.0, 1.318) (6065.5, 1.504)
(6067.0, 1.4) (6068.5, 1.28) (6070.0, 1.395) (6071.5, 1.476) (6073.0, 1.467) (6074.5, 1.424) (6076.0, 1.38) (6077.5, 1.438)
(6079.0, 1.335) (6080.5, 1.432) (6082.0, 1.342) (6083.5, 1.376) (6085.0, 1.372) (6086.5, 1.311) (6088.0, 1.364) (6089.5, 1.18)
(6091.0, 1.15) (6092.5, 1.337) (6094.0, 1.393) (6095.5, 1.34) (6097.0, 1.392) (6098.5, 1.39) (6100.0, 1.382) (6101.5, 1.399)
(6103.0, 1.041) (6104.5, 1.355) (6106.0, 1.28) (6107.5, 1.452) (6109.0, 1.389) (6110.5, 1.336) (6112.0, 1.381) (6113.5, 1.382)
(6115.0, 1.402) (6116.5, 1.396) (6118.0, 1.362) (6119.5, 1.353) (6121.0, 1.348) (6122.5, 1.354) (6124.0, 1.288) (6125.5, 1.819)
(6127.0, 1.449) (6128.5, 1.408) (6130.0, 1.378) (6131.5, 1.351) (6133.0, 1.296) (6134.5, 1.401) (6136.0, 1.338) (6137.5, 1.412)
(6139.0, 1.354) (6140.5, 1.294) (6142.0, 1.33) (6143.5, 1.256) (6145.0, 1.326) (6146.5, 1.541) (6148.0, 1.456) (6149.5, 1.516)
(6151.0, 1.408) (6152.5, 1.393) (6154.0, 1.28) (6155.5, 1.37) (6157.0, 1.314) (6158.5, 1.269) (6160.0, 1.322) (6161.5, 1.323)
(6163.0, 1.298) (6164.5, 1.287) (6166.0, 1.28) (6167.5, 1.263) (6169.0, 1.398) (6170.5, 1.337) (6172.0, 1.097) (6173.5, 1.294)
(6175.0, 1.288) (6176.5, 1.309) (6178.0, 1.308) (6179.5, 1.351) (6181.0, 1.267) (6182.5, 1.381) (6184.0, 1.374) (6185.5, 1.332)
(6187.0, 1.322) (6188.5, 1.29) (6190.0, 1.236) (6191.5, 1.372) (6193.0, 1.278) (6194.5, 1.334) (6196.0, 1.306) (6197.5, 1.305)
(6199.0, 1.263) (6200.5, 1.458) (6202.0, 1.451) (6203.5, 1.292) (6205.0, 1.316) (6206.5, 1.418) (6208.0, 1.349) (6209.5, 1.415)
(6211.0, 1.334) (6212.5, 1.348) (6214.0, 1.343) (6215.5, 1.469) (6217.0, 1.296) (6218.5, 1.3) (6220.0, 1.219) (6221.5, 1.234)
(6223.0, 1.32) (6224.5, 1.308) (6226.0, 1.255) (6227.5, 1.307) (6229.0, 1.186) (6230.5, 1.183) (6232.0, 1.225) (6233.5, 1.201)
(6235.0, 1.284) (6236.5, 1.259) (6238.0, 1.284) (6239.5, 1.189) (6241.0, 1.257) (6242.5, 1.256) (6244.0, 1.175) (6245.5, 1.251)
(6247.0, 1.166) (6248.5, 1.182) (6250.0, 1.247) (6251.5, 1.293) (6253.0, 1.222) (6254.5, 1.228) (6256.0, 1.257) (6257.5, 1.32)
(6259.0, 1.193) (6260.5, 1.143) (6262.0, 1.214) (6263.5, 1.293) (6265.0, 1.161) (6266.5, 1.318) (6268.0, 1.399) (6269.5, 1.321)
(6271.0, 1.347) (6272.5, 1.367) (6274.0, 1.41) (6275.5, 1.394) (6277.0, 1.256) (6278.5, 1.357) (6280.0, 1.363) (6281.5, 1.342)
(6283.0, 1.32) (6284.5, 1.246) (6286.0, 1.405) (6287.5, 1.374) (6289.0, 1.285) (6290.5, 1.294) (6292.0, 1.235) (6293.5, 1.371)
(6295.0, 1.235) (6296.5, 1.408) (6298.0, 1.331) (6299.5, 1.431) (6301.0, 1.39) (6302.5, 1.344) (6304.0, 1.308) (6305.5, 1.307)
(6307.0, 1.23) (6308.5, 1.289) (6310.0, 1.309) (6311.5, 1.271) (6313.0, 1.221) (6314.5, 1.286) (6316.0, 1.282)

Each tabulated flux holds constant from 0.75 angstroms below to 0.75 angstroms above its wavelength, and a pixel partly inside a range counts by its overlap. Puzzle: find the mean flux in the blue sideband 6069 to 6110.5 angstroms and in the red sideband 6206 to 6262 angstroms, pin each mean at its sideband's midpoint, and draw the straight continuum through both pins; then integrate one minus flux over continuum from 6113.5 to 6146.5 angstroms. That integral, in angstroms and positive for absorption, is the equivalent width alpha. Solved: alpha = -1.3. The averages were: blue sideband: 1.35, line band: 1.38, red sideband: 1.27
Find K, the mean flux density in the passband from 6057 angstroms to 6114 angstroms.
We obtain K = 1.36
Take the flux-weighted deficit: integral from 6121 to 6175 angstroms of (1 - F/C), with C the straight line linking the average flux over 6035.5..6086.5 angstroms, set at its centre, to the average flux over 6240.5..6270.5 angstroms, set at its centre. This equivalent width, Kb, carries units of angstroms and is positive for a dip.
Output -0.8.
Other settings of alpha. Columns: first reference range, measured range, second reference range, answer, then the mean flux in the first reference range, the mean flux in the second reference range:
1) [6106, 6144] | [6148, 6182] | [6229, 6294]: 0.7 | 1.38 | 1.28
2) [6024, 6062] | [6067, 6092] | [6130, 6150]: 0.5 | 1.4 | 1.37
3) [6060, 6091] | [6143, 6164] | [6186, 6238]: -0.5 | 1.37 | 1.31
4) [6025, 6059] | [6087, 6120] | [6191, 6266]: 0.5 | 1.4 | 1.28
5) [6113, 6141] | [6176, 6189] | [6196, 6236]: 0.1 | 1.39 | 1.31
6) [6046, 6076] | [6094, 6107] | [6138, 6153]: 0.7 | 1.42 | 1.39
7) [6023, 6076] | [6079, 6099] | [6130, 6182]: 0.5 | 1.39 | 1.33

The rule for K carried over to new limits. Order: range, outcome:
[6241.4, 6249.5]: 1.21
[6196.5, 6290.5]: 1.29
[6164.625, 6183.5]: 1.3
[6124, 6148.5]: 1.4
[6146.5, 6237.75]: 1.32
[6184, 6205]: 1.33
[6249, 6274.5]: 1.28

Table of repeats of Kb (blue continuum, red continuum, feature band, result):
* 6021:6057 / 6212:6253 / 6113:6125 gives -0.32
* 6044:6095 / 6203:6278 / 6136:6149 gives -0.27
